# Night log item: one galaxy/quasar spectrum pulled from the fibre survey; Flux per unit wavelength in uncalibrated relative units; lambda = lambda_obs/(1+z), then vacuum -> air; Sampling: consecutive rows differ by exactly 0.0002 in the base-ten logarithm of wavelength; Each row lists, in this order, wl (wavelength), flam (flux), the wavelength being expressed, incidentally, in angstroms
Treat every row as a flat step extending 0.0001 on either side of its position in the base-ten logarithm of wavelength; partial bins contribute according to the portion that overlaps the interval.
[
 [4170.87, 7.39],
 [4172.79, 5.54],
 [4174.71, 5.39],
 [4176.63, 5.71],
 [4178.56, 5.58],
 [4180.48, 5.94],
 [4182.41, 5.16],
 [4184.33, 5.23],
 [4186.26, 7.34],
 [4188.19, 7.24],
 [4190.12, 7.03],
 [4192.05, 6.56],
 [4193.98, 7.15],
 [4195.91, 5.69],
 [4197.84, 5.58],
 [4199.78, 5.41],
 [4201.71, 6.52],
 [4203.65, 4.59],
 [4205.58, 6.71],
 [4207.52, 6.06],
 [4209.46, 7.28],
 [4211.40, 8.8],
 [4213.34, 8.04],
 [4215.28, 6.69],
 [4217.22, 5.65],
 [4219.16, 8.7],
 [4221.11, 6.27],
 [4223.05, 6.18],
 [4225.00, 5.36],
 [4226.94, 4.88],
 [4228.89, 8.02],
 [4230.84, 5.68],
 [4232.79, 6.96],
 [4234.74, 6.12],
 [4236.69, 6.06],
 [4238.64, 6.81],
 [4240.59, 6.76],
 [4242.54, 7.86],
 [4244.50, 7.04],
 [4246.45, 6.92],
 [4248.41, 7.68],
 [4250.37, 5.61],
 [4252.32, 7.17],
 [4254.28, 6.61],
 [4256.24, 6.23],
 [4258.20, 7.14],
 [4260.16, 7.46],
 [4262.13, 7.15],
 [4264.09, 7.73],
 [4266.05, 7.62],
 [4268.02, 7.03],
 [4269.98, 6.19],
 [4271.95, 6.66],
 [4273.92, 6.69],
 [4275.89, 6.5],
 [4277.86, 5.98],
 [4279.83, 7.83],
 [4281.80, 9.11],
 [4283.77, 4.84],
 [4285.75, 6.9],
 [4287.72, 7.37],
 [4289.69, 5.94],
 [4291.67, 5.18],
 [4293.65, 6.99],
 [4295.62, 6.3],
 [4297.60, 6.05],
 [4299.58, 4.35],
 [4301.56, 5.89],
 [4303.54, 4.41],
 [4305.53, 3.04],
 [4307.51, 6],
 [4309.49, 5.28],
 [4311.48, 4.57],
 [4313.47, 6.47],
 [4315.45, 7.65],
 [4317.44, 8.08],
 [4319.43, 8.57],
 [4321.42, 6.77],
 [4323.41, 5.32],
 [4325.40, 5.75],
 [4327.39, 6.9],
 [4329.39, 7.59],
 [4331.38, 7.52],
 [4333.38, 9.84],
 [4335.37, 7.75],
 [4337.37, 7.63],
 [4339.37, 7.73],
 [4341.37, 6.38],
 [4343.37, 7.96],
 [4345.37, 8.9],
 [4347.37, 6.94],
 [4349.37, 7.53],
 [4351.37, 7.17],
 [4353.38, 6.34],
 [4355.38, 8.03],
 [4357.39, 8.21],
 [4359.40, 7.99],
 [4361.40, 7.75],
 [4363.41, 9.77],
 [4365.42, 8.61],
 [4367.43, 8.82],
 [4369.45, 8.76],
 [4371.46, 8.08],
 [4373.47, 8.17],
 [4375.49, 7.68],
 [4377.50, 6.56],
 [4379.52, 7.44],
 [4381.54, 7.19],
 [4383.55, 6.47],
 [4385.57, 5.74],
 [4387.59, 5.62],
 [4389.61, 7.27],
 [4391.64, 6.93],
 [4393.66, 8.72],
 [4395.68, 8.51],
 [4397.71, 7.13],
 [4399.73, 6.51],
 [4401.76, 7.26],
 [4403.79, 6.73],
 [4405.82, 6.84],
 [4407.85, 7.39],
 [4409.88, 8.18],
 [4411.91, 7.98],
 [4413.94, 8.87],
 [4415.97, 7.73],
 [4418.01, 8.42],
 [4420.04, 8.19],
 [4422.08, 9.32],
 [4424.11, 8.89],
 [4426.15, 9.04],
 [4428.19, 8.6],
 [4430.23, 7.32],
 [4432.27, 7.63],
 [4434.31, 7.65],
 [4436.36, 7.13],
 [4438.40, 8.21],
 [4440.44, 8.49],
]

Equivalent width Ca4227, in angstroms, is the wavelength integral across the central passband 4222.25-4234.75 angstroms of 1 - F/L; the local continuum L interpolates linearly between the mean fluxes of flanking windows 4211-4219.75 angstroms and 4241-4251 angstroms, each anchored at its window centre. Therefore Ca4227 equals 1.9 angstroms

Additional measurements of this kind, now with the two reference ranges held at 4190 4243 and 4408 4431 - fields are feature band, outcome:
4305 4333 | 3.6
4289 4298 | 1.4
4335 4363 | 0.4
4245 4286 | 0.4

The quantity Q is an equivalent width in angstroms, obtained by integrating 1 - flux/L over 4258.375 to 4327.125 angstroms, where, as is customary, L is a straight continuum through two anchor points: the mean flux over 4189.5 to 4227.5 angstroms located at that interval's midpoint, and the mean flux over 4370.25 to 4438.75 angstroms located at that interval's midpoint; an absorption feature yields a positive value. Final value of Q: 5.4 angstroms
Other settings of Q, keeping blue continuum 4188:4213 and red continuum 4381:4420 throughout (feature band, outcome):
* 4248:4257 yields 0.2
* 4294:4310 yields 4.0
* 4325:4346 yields -1.7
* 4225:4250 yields 0.1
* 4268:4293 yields 0.9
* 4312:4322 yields -0.5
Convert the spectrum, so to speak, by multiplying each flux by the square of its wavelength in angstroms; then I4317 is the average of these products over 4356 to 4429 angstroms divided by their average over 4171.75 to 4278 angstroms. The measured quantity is 1.3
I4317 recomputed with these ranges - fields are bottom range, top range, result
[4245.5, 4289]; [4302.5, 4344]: 1.00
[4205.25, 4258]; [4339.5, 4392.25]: 1.19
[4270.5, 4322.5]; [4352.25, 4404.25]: 1.25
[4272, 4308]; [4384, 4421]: 1.29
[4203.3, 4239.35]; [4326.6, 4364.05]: 1.25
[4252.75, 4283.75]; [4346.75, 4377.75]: 1.19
